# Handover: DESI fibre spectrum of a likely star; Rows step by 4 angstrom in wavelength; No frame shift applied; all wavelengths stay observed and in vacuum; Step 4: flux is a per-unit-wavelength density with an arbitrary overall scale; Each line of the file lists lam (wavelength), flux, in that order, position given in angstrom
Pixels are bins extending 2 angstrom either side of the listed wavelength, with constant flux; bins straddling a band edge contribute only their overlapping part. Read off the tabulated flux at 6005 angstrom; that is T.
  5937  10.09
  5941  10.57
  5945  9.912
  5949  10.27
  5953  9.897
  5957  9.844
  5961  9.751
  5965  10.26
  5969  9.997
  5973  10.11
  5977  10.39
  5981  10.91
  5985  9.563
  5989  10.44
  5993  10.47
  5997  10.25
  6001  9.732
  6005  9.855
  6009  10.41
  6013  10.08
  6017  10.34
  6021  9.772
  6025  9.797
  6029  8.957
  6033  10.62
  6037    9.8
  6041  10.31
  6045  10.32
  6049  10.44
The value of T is 9.855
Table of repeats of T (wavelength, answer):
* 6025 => 9.797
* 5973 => 10.11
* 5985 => 9.563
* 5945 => 9.912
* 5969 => 9.997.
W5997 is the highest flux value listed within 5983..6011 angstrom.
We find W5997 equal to 10.47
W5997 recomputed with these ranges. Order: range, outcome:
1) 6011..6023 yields 10.34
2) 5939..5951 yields 10.57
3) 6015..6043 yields 10.62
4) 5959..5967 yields 10.26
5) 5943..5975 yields 10.27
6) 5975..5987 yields 10.91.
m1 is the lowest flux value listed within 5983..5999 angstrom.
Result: 9.563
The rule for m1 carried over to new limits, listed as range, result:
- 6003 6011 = 9.855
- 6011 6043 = 8.957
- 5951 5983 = 9.751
